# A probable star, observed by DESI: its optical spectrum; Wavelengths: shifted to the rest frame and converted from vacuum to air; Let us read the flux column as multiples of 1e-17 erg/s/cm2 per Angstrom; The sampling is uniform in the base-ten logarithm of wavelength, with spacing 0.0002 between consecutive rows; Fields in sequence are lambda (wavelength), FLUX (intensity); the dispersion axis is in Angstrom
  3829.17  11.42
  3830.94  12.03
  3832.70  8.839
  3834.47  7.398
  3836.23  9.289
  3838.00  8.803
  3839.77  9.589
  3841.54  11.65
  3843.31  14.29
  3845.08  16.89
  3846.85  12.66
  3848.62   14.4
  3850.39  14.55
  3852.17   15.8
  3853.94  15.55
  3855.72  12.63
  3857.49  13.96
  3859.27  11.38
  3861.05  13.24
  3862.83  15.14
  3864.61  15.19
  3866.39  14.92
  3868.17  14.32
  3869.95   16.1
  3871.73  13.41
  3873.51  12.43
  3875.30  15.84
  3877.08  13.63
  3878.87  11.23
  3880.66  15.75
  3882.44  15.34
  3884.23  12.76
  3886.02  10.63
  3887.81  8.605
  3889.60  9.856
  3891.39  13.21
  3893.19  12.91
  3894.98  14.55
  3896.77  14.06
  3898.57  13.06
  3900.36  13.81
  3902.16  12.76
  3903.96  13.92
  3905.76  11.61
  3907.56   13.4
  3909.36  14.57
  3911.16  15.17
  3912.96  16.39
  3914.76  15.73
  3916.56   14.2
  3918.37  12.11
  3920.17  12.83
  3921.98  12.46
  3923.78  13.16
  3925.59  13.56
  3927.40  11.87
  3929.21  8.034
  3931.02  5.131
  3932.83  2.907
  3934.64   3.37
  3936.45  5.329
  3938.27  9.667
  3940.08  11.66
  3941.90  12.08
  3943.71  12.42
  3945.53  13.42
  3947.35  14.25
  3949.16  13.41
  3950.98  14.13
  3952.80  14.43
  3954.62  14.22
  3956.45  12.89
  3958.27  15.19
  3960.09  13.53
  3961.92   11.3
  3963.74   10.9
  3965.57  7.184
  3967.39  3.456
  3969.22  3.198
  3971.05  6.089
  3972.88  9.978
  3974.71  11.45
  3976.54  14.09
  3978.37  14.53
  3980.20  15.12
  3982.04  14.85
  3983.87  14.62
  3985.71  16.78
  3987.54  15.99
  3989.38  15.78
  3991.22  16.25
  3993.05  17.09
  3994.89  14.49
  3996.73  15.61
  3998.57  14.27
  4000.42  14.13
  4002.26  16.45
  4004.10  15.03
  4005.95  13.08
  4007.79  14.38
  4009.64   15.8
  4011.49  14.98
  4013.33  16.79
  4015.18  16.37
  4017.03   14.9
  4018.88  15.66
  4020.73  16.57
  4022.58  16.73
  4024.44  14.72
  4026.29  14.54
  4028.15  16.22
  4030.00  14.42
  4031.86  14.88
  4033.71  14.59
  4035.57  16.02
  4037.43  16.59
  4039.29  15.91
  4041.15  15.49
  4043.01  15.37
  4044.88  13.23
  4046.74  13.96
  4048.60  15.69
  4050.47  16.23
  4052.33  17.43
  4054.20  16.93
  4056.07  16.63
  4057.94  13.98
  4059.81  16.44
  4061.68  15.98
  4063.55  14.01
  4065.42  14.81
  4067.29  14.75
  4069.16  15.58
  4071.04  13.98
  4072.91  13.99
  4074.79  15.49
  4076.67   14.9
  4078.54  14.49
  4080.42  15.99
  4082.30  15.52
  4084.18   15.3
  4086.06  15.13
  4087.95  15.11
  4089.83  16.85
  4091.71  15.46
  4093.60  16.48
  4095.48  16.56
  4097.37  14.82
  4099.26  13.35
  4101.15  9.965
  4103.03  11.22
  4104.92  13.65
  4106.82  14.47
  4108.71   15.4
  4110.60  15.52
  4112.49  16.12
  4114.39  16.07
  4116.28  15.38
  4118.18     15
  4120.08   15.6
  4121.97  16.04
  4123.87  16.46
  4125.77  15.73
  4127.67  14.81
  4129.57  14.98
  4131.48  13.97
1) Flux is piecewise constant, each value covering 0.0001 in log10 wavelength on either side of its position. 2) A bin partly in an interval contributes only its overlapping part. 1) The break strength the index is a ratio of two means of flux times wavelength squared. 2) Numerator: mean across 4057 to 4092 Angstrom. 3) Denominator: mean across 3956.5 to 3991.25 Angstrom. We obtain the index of 1.32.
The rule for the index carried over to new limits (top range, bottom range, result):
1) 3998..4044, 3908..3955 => 1.36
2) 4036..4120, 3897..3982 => 1.39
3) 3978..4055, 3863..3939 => 1.32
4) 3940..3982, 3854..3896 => 0.92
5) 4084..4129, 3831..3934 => 1.32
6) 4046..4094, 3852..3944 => 1.34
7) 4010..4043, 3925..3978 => 1.57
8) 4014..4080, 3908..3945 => 1.46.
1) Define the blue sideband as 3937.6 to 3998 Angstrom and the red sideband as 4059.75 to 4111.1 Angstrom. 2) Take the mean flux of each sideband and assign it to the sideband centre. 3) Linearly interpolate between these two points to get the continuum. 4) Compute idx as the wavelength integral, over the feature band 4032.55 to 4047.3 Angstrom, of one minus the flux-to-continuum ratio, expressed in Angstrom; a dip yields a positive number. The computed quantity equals -1.2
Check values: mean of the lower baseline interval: 12.8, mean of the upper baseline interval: 14.8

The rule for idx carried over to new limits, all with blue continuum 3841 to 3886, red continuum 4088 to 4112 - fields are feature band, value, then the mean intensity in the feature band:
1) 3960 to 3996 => 5.0 Angstrom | 12.3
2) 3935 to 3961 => 3.3 Angstrom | 12.4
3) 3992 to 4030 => -2.7 Angstrom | 15.4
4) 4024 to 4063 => -2.9 Angstrom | 15.5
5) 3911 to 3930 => 1.3 Angstrom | 13.2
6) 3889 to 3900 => 0.8 Angstrom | 13.1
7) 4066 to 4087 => -0.7 Angstrom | 15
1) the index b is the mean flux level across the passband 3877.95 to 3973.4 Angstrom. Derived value 11.7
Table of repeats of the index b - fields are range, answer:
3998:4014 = 15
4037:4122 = 15.1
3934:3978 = 10.8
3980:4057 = 15.5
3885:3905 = 12.5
